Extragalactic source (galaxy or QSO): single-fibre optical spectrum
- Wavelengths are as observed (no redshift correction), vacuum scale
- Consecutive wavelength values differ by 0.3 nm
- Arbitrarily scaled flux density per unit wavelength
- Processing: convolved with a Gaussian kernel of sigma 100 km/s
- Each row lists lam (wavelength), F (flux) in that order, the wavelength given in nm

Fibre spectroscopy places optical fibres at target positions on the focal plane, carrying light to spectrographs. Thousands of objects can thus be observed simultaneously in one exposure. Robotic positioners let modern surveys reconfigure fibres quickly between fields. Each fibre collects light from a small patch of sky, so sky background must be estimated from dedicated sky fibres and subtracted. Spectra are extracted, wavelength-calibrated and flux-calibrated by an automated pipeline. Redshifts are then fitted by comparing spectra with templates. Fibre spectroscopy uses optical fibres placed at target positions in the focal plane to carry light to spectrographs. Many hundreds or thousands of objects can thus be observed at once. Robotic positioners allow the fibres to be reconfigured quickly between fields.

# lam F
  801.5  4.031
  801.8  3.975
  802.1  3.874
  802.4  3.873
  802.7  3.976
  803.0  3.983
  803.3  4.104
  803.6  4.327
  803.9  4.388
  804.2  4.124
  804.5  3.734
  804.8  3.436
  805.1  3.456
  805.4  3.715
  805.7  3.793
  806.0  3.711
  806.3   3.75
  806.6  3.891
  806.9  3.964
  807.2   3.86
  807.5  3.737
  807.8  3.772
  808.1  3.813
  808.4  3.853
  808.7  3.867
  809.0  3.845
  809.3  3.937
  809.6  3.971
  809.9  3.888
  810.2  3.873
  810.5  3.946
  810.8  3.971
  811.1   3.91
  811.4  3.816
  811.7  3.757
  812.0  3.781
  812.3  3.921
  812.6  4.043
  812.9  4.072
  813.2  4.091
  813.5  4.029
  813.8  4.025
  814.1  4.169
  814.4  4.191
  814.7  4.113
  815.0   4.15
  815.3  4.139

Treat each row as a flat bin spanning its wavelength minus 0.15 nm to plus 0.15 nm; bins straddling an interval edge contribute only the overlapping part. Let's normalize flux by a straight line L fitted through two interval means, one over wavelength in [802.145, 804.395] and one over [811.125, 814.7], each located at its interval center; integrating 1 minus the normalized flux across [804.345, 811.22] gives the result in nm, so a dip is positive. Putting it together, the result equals 0.40 nm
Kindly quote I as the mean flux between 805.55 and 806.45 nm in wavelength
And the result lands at 3.75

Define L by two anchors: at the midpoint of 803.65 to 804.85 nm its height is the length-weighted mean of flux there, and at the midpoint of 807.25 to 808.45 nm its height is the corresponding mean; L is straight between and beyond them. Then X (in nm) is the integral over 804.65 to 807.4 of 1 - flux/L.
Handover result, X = 0.115 nm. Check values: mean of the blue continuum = 3.99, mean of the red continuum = 3.79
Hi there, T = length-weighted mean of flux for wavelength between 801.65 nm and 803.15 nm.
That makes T 3.94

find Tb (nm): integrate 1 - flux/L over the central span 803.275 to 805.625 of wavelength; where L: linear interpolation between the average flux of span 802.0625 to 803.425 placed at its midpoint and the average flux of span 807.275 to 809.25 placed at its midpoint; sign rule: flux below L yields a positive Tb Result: 0.016 nm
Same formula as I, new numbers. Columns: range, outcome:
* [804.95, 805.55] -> 3.59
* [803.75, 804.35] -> 4.26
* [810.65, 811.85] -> 3.86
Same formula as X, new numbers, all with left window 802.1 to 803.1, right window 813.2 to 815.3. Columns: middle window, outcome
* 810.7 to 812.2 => 0.08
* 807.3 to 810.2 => 0.12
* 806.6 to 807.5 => 0.03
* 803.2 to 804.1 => -0.07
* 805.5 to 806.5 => 0.06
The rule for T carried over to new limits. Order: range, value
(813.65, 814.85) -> 4.12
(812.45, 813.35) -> 4.07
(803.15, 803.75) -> 4.22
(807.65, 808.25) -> 3.79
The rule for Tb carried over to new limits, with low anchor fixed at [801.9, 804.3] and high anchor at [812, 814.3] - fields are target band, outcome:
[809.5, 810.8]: 0.04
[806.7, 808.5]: 0.10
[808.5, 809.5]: 0.04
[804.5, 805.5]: 0.13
